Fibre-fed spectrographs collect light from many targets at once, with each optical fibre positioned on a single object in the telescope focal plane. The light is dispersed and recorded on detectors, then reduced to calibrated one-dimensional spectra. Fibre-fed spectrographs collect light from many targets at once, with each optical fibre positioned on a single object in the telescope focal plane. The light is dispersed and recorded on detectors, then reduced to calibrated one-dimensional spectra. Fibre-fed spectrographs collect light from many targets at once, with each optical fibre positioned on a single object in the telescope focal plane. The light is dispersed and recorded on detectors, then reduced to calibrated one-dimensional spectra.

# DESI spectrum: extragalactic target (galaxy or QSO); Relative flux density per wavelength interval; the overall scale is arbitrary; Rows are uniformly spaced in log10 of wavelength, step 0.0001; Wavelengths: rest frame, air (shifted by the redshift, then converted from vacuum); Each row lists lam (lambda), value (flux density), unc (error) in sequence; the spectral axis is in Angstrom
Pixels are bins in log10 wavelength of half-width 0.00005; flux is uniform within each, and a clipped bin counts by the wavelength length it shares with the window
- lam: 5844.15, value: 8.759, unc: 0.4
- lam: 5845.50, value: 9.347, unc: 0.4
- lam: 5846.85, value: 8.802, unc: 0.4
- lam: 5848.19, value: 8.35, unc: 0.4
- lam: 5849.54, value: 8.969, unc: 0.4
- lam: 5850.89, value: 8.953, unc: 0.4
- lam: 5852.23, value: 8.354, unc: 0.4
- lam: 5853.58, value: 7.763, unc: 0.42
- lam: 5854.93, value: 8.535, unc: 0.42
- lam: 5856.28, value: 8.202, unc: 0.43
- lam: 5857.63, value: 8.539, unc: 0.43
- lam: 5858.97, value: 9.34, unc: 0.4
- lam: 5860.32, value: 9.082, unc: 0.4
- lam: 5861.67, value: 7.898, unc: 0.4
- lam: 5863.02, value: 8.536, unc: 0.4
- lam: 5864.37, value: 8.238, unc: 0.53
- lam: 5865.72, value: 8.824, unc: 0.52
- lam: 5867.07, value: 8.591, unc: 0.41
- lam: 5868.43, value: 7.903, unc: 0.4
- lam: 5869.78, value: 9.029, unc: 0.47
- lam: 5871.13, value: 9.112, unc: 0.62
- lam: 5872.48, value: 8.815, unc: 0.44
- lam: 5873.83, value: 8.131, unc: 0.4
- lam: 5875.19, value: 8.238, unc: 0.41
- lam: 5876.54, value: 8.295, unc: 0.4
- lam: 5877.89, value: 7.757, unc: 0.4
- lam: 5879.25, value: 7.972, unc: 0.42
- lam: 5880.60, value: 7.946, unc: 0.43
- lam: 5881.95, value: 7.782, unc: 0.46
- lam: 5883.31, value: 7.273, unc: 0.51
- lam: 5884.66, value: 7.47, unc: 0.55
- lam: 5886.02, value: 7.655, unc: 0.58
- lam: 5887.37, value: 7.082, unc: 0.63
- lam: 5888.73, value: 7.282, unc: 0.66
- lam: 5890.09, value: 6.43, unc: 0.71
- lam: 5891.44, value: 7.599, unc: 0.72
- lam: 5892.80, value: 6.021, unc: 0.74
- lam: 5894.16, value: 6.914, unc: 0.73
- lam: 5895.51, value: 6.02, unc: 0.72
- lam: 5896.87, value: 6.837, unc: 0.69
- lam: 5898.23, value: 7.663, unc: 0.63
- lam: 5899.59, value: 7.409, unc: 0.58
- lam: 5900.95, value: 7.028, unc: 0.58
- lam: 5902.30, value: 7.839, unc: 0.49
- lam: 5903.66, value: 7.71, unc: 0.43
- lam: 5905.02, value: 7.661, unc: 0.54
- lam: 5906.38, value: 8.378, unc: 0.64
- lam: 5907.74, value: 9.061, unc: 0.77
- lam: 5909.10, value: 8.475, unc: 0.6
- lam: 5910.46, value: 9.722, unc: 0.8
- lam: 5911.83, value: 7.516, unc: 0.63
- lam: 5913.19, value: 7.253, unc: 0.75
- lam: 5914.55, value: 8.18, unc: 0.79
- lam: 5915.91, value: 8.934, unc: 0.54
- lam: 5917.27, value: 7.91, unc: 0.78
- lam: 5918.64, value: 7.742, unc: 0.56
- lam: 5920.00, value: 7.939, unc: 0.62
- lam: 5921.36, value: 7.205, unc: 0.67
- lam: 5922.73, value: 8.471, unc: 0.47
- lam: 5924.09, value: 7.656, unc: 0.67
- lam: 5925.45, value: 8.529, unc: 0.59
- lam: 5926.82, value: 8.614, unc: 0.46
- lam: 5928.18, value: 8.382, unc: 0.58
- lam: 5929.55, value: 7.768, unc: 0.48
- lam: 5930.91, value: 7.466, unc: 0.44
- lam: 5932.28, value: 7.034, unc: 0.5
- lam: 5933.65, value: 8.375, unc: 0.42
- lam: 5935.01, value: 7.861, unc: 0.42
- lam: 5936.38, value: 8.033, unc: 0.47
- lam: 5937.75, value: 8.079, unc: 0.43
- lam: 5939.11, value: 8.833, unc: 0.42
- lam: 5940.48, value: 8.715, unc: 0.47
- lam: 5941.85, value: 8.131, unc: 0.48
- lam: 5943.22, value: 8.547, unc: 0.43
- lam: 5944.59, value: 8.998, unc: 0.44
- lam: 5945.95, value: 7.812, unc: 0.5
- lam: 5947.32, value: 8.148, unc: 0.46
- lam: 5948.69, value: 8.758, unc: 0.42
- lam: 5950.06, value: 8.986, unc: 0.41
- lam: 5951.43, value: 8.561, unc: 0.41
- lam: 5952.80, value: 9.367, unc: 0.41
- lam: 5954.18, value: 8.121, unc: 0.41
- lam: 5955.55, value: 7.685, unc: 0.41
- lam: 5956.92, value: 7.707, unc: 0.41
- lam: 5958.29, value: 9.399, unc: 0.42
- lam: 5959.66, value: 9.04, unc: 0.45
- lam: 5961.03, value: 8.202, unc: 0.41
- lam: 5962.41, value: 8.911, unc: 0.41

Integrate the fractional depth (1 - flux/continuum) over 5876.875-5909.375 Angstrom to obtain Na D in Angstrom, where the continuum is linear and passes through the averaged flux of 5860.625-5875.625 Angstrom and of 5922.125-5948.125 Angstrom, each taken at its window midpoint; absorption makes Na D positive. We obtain 3.55 Angstrom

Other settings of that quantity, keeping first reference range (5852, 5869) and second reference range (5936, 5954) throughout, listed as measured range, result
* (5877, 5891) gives 1.6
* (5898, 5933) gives 2.1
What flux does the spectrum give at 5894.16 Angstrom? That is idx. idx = 6.914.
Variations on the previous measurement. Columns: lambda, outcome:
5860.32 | 9.082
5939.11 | 8.833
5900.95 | 7.028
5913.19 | 7.253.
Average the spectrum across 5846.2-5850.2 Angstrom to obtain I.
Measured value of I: 8.71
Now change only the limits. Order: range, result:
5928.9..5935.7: 7.7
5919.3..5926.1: 7.97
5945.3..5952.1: 8.45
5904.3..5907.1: 8.03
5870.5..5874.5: 8.69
